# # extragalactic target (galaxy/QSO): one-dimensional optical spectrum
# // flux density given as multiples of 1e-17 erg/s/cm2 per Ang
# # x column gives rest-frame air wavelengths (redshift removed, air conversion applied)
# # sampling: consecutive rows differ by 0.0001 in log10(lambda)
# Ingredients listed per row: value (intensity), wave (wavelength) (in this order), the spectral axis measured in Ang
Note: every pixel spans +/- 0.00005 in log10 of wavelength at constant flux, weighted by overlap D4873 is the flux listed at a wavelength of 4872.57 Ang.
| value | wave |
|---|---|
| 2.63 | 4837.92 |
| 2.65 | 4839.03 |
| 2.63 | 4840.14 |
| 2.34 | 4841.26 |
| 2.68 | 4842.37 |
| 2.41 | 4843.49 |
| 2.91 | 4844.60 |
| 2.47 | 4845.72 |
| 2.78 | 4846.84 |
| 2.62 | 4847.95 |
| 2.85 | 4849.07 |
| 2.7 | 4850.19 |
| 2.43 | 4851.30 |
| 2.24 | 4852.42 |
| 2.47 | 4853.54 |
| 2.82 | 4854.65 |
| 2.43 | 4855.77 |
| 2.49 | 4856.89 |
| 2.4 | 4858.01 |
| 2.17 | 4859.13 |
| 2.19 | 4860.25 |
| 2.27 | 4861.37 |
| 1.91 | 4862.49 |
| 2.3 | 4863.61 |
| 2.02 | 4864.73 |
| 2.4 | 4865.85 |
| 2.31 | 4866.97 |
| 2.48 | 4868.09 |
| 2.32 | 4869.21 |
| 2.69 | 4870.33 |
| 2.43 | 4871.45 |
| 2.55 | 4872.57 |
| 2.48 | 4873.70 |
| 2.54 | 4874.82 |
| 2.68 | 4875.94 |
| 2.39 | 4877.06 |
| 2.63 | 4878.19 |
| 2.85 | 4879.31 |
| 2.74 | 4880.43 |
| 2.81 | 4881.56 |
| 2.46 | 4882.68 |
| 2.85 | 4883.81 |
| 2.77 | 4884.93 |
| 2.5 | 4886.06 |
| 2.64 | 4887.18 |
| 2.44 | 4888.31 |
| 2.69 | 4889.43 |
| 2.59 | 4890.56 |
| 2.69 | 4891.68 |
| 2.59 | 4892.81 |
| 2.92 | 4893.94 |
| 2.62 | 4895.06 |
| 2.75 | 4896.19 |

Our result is 2.55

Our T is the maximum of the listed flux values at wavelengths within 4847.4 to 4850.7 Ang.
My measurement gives 2.85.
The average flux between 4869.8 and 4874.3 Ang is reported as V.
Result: 2.54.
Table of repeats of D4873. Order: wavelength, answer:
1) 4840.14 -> 2.63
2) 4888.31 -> 2.44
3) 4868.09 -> 2.48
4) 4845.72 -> 2.47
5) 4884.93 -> 2.77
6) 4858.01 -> 2.4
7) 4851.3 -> 2.43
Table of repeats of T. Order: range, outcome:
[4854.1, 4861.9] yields 2.82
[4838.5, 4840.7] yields 2.65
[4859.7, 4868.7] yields 2.48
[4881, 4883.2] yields 2.81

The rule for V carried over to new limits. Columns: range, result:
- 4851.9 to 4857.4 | 2.49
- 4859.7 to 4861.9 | 2.23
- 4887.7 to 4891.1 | 2.57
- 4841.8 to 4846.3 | 2.62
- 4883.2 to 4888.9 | 2.64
